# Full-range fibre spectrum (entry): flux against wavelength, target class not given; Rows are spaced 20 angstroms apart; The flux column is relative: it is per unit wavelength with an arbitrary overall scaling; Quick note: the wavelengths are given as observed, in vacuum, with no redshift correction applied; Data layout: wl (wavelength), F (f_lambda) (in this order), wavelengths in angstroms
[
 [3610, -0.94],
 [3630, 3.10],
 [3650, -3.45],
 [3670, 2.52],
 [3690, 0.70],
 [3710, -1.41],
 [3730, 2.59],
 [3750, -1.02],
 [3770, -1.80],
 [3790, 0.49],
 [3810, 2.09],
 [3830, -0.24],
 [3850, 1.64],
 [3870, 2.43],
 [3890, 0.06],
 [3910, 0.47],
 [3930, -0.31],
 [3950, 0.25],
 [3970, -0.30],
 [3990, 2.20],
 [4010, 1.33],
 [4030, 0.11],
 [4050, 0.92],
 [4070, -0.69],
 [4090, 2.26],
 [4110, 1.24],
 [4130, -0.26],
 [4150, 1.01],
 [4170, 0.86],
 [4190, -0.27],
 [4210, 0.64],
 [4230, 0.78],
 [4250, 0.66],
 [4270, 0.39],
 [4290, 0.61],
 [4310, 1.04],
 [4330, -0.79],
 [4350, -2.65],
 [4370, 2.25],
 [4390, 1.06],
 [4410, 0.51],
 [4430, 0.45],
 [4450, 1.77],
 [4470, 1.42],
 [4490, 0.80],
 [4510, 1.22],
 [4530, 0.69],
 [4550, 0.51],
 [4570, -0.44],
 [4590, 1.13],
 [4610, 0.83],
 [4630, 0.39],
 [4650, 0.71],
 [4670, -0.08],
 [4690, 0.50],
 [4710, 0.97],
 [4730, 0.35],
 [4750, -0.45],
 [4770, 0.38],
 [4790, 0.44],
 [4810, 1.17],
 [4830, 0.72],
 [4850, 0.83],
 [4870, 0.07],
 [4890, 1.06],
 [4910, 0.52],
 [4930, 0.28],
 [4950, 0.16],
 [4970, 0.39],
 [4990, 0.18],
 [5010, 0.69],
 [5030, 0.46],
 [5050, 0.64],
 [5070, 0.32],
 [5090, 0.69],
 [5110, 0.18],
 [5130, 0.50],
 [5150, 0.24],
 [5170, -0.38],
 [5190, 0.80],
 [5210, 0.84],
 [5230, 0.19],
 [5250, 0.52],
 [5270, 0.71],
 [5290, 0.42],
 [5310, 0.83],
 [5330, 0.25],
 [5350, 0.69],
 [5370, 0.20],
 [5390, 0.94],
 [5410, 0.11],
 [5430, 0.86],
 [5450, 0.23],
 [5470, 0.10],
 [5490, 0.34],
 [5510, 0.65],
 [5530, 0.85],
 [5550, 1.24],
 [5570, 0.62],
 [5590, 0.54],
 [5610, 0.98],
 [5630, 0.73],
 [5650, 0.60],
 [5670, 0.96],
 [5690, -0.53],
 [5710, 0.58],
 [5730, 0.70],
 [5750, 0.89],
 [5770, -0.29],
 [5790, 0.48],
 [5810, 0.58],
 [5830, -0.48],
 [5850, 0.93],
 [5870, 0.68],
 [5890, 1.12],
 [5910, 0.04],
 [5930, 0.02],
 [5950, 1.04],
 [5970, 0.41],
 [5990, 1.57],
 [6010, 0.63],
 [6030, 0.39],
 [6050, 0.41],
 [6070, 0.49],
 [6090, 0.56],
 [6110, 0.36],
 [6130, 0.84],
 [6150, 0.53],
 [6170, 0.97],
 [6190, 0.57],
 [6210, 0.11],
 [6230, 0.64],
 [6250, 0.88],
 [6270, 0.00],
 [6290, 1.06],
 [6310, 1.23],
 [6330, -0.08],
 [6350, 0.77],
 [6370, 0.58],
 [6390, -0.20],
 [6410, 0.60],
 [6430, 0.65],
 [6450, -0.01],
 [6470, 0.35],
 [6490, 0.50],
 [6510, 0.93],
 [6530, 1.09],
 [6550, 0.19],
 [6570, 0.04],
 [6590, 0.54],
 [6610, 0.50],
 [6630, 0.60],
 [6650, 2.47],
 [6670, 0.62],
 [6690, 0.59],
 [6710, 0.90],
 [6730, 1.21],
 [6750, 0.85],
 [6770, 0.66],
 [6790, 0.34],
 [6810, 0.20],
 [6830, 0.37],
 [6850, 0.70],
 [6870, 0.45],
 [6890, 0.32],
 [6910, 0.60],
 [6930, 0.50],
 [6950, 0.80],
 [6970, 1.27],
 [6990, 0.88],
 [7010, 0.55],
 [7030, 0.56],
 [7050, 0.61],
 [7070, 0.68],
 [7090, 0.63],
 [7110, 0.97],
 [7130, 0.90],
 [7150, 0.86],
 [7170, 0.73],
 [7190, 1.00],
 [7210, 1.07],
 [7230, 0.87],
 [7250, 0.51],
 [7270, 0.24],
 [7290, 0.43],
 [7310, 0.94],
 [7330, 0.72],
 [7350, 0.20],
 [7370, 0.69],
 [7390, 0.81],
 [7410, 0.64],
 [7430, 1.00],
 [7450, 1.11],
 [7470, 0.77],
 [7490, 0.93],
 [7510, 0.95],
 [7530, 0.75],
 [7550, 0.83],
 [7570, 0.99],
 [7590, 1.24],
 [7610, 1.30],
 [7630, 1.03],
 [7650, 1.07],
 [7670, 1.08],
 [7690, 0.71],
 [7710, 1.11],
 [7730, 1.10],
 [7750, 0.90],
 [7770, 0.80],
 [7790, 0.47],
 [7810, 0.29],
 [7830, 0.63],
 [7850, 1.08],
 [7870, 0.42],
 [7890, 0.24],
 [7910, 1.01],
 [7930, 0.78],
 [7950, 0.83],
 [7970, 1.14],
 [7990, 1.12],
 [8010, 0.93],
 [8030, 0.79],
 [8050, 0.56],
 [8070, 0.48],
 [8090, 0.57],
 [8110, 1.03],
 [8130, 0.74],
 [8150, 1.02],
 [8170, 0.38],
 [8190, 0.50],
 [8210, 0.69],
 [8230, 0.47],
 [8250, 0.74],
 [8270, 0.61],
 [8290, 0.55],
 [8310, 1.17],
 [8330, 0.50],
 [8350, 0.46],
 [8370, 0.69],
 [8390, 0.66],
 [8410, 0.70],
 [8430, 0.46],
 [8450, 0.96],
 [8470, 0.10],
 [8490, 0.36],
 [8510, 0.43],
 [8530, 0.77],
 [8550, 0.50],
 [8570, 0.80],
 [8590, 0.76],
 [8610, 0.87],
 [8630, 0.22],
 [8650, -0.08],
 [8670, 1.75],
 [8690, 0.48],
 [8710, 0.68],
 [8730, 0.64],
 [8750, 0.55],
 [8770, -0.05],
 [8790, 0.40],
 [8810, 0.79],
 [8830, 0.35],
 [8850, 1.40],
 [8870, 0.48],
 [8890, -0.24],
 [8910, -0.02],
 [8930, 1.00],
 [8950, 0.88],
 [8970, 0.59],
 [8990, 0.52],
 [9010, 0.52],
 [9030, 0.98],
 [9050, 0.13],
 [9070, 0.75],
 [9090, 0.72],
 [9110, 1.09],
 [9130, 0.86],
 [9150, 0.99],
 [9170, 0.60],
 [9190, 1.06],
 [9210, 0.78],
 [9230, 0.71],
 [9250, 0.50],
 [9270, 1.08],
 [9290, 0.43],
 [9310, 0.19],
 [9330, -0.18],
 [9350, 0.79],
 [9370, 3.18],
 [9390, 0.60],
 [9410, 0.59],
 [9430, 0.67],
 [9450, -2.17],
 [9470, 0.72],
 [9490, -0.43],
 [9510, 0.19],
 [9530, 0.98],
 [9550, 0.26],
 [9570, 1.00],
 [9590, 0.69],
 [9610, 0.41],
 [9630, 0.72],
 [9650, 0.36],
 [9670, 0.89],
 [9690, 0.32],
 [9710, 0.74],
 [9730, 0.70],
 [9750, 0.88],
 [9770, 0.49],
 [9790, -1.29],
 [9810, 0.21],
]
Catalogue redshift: 0.782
